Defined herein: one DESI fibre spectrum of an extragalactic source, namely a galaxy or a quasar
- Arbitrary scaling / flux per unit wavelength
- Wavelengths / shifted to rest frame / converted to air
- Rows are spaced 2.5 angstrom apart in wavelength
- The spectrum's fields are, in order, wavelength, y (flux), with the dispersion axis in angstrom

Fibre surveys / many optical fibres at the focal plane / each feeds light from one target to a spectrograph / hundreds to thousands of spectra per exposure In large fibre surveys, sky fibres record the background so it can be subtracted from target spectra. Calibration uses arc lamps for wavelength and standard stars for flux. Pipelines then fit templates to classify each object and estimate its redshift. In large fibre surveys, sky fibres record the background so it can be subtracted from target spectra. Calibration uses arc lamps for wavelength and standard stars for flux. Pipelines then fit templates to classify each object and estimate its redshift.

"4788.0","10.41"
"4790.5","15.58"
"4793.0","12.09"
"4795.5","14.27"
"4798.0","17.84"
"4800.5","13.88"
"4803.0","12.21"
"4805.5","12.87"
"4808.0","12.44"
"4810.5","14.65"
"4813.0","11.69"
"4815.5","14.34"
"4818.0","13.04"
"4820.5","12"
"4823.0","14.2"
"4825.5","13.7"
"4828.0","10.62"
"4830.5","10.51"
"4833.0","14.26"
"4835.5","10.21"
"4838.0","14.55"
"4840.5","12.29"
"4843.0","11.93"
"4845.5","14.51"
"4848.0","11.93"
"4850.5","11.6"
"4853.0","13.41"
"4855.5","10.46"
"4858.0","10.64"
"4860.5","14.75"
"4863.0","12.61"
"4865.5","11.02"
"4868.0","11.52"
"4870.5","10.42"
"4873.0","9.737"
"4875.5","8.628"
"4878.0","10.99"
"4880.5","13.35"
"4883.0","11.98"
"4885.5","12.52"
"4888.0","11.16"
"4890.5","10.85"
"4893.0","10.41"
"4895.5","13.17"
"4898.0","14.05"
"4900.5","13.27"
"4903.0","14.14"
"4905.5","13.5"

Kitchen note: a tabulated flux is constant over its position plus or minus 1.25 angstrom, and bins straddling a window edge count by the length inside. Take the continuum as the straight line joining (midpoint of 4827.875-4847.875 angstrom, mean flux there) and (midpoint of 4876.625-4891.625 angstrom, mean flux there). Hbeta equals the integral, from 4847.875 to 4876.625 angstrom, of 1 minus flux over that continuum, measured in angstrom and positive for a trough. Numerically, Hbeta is 1.7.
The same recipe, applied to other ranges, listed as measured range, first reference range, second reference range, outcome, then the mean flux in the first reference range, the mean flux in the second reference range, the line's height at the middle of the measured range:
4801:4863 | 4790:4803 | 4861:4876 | 0.24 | 14.4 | 11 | 12.7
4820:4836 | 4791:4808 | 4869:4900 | 0.90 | 13.8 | 11.5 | 13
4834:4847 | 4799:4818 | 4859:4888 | -0.33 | 13.2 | 11.6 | 12.4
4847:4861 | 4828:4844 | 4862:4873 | -0.48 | 12.2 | 11.2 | 11.6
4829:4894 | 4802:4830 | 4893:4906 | 6.52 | 12.8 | 13.3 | 13.1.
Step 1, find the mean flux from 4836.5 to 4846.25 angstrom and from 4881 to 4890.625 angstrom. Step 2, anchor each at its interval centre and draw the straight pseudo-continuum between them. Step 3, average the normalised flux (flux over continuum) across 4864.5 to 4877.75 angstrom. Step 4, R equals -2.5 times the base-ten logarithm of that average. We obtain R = 0.19 mag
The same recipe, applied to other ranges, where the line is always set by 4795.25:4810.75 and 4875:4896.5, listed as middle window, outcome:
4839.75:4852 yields 0.02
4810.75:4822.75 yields 0.04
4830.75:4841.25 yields 0.03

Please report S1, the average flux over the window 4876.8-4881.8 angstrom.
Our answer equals 12.2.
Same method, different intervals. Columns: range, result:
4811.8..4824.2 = 13.1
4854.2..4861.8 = 12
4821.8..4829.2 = 12.8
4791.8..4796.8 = 13.2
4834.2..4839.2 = 12.4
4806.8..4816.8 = 13.3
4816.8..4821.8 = 12.5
